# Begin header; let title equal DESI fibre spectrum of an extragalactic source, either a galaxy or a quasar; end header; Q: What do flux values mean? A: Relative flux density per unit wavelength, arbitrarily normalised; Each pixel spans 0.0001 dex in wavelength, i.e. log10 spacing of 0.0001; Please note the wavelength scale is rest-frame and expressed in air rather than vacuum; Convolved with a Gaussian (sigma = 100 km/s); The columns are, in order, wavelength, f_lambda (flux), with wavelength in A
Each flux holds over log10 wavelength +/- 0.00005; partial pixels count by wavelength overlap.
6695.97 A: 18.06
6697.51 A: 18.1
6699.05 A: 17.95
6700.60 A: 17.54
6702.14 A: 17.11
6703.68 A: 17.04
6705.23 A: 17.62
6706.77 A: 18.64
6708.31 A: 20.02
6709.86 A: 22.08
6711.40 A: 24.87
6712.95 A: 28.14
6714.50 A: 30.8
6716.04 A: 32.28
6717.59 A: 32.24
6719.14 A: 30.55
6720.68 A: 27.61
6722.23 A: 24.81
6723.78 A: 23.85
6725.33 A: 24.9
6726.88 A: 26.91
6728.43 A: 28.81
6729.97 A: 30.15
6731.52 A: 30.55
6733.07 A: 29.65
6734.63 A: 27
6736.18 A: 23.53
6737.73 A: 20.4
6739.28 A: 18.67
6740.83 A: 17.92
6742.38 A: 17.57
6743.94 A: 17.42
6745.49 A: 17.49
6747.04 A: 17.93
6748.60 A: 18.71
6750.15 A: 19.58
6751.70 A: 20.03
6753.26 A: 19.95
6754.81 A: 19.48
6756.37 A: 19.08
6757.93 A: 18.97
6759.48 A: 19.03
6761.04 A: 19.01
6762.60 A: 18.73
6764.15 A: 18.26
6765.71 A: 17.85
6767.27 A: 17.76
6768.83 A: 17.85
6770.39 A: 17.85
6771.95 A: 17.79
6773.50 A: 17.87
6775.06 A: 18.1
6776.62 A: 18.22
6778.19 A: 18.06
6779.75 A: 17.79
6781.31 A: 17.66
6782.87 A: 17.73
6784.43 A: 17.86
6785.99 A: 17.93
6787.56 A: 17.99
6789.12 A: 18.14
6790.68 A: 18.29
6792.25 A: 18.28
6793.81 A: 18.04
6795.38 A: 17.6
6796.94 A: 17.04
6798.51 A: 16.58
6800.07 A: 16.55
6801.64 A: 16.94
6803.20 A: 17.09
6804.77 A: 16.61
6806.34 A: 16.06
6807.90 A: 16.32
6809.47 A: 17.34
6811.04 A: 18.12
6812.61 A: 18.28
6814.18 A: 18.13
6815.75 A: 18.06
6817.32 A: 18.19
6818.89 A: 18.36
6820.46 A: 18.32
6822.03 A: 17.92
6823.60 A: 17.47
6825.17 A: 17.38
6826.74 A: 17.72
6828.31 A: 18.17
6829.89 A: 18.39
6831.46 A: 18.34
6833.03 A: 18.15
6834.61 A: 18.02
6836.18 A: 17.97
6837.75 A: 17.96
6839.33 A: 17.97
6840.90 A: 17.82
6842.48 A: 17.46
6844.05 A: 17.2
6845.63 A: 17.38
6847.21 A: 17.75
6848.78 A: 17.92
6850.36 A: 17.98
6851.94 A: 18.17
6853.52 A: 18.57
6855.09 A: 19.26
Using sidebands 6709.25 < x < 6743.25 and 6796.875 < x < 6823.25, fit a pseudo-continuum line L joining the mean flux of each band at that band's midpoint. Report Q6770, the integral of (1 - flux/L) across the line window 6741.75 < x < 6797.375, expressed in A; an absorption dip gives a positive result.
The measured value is 8.4 A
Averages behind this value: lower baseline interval 26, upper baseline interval 17.4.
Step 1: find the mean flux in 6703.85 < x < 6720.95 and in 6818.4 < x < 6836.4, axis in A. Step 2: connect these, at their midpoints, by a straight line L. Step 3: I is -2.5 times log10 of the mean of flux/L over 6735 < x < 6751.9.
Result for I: 0.22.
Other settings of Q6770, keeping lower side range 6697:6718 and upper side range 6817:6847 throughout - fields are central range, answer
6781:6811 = 2.8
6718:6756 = -3.1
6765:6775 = 1.1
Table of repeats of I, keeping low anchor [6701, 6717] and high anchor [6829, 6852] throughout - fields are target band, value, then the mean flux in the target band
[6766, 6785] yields 0.14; 17.9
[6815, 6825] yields 0.04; 18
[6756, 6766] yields 0.12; 18.7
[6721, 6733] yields -0.23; 27.3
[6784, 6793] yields 0.10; 18.1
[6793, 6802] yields 0.14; 17.1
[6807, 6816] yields 0.08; 17.7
